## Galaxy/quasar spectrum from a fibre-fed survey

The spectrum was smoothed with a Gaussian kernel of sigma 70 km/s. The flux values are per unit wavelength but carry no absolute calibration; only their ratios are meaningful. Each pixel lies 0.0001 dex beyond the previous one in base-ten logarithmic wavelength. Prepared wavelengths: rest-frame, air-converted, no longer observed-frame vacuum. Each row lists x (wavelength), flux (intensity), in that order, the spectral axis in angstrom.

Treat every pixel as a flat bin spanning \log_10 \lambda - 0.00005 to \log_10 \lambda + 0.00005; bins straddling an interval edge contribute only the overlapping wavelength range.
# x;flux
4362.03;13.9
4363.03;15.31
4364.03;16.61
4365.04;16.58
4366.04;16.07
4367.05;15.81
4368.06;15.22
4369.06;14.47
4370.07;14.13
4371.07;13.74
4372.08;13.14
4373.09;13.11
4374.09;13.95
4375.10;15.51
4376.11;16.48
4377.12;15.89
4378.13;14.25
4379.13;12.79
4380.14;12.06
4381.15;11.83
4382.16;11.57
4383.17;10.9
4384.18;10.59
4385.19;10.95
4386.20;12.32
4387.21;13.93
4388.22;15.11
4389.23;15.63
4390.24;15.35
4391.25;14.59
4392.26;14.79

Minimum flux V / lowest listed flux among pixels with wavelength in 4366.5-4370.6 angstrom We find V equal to 14.13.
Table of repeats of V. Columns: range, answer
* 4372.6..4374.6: 13.11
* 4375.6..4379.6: 12.79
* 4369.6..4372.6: 13.14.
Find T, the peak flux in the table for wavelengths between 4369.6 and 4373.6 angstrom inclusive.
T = 14.13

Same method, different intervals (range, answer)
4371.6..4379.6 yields 16.48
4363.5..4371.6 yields 16.61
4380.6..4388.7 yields 15.11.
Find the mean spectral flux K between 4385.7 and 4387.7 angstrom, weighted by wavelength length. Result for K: 13.1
